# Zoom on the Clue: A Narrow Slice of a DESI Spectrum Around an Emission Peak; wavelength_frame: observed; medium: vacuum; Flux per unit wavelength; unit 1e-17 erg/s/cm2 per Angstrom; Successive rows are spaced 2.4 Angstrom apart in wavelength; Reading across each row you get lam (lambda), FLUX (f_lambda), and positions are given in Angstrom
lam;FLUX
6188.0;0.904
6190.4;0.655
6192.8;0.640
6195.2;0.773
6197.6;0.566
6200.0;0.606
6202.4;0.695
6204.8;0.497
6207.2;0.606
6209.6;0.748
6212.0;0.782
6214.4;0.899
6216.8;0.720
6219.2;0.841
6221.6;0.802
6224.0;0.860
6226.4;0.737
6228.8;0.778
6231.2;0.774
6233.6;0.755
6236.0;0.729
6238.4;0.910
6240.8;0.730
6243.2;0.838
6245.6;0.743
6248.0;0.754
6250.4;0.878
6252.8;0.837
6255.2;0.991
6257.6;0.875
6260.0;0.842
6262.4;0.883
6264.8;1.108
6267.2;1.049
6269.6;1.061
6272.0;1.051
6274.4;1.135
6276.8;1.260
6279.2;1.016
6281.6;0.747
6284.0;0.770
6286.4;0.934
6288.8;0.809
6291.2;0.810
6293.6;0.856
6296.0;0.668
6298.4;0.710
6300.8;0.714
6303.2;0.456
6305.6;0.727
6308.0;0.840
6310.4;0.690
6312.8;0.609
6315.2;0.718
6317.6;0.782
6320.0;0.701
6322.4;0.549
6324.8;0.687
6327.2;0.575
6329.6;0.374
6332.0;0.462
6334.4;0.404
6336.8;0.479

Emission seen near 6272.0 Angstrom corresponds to C III] 1909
